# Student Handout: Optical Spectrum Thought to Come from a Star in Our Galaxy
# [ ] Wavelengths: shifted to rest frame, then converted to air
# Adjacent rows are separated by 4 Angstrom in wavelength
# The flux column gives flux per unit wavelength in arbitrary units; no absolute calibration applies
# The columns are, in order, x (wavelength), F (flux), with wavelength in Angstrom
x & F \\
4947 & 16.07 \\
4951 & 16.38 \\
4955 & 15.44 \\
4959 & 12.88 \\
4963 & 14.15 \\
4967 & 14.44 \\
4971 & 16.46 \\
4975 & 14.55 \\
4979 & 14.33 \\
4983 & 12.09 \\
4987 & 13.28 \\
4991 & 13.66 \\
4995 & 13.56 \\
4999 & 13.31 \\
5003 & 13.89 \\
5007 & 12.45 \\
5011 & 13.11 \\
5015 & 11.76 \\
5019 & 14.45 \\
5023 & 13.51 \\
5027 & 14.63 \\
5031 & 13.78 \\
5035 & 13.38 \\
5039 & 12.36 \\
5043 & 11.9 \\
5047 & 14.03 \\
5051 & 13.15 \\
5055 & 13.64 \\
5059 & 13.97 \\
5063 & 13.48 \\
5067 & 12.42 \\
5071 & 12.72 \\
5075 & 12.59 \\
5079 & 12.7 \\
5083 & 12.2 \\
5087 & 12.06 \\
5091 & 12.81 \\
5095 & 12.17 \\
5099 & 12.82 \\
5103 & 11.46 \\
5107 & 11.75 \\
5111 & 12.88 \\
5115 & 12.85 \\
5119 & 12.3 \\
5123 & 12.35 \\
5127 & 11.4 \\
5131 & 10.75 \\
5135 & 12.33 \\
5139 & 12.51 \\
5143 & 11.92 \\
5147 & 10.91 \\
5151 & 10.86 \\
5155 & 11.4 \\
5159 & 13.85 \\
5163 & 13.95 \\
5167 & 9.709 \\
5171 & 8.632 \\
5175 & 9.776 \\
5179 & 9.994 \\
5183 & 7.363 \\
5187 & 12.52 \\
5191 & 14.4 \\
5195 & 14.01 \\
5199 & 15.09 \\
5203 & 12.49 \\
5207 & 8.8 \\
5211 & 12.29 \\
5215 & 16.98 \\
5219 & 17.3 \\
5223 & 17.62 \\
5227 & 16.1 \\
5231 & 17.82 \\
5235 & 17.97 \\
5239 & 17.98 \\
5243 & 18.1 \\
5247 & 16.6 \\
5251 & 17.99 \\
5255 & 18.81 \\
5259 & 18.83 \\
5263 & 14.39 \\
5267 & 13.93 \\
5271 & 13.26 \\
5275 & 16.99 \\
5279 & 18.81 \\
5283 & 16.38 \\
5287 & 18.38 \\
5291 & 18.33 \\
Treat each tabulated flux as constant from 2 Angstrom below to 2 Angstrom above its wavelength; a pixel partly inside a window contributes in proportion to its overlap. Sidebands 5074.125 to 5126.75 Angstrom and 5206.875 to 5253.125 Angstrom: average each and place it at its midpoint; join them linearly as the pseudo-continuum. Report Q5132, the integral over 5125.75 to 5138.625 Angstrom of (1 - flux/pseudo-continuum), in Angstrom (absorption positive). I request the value 1.70 Angstrom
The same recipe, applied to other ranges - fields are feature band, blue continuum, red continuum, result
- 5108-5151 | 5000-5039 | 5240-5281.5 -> 8.6 Angstrom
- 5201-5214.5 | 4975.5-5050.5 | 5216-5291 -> 3.8 Angstrom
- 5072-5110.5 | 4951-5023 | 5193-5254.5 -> 6.3 Angstrom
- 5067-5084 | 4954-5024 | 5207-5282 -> 2.5 Angstrom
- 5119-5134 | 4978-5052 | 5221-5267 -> 3.5 Angstrom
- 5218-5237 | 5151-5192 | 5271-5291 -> -4.2 Angstrom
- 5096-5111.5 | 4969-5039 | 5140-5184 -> -0.4 Angstrom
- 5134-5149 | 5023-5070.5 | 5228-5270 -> 3.2 Angstrom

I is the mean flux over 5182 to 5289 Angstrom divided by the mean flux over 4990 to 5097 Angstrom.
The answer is 1.20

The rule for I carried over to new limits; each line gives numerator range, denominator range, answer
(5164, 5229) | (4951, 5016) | 0.92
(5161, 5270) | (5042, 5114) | 1.13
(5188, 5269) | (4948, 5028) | 1.14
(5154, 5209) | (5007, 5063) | 0.87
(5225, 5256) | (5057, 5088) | 1.38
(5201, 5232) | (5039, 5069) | 1.13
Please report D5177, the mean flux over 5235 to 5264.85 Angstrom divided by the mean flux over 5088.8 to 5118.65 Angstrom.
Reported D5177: 1.4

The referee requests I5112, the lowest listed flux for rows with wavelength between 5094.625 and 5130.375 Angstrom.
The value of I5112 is 11.4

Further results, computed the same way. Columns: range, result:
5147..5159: 10.86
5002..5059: 11.76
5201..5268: 8.8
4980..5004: 12.09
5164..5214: 7.363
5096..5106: 11.46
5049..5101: 12.06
